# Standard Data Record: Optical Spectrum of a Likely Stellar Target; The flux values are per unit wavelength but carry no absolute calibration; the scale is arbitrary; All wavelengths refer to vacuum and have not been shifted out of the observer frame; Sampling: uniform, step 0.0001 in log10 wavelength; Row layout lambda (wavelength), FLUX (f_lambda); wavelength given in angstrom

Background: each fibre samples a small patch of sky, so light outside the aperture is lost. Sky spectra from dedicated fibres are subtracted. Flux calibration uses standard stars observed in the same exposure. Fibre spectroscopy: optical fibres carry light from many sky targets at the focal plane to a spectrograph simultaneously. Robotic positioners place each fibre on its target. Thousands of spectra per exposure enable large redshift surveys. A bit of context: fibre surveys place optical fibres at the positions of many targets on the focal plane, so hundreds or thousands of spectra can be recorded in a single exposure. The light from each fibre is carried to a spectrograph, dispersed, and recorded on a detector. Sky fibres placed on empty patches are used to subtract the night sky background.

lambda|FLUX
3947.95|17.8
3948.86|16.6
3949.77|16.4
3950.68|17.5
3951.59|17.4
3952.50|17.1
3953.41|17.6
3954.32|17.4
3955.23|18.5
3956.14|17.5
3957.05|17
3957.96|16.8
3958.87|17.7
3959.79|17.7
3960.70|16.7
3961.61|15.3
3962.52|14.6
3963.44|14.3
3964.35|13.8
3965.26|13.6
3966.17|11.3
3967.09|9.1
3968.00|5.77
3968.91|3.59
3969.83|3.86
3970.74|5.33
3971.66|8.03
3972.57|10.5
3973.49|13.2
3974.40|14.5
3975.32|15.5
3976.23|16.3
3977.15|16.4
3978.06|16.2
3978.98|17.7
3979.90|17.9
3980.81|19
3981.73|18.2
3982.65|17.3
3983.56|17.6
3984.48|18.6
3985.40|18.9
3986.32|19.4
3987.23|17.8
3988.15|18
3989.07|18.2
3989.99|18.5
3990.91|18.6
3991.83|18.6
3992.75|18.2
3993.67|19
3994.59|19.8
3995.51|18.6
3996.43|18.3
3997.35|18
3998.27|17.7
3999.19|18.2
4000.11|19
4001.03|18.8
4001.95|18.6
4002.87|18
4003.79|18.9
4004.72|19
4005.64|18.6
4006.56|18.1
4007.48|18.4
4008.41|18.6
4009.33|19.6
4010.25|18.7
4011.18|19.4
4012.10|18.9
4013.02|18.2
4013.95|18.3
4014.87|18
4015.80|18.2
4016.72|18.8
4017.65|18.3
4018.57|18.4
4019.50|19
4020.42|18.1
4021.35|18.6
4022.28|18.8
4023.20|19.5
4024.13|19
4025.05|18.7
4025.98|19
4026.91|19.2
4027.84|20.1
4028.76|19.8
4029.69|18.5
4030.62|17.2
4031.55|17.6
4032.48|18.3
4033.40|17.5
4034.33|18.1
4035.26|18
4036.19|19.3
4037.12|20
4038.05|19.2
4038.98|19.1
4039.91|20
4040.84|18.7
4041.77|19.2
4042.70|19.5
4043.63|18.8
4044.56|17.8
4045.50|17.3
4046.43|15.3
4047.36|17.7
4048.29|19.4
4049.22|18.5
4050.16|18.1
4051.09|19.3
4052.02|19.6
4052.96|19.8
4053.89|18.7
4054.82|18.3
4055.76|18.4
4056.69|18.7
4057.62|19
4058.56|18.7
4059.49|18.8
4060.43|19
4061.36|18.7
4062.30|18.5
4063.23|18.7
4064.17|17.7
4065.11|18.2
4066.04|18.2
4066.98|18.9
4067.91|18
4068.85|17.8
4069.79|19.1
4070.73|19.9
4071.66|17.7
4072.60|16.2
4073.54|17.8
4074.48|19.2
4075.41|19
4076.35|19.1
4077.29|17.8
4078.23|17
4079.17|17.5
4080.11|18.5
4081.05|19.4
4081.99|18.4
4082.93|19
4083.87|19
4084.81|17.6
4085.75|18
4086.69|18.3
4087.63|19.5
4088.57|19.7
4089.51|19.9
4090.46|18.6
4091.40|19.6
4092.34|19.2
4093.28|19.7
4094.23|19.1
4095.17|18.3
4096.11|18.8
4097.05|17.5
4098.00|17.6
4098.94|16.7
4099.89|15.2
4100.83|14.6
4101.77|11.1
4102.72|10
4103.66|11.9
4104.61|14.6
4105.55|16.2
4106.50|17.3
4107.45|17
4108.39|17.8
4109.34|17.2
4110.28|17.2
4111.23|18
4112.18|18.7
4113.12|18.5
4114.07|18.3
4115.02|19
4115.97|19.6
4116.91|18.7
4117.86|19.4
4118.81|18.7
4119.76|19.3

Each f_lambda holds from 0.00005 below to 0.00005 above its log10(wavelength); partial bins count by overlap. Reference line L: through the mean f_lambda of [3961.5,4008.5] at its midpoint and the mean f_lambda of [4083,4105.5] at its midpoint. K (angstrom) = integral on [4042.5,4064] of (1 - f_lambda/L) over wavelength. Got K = -2.3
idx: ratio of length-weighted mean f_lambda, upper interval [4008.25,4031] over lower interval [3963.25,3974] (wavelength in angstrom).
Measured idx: 2.0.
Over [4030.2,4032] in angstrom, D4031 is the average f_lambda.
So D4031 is 17.4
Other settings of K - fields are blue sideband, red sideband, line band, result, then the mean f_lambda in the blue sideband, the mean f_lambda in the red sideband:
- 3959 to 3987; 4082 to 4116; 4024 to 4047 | -4.17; 14.1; 17.4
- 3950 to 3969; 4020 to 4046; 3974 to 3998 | -2.25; 15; 18.7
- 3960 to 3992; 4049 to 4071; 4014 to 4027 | -1.46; 14.6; 18.7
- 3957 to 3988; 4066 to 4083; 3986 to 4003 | -3.62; 14.4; 18.3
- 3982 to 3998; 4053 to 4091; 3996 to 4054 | -0.49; 18.4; 18.5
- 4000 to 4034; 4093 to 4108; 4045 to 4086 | -3.22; 18.6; 15.9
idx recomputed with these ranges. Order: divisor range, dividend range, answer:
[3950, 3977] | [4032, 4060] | 1.36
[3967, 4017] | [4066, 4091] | 1.11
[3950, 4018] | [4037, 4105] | 1.09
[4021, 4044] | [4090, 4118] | 0.91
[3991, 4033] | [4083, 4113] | 0.93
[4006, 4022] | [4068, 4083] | 0.99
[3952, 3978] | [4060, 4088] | 1.35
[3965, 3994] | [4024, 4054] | 1.26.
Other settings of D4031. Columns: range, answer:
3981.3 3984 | 17.7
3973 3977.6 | 15.1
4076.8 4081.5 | 18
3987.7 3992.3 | 18.4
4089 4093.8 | 19.4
